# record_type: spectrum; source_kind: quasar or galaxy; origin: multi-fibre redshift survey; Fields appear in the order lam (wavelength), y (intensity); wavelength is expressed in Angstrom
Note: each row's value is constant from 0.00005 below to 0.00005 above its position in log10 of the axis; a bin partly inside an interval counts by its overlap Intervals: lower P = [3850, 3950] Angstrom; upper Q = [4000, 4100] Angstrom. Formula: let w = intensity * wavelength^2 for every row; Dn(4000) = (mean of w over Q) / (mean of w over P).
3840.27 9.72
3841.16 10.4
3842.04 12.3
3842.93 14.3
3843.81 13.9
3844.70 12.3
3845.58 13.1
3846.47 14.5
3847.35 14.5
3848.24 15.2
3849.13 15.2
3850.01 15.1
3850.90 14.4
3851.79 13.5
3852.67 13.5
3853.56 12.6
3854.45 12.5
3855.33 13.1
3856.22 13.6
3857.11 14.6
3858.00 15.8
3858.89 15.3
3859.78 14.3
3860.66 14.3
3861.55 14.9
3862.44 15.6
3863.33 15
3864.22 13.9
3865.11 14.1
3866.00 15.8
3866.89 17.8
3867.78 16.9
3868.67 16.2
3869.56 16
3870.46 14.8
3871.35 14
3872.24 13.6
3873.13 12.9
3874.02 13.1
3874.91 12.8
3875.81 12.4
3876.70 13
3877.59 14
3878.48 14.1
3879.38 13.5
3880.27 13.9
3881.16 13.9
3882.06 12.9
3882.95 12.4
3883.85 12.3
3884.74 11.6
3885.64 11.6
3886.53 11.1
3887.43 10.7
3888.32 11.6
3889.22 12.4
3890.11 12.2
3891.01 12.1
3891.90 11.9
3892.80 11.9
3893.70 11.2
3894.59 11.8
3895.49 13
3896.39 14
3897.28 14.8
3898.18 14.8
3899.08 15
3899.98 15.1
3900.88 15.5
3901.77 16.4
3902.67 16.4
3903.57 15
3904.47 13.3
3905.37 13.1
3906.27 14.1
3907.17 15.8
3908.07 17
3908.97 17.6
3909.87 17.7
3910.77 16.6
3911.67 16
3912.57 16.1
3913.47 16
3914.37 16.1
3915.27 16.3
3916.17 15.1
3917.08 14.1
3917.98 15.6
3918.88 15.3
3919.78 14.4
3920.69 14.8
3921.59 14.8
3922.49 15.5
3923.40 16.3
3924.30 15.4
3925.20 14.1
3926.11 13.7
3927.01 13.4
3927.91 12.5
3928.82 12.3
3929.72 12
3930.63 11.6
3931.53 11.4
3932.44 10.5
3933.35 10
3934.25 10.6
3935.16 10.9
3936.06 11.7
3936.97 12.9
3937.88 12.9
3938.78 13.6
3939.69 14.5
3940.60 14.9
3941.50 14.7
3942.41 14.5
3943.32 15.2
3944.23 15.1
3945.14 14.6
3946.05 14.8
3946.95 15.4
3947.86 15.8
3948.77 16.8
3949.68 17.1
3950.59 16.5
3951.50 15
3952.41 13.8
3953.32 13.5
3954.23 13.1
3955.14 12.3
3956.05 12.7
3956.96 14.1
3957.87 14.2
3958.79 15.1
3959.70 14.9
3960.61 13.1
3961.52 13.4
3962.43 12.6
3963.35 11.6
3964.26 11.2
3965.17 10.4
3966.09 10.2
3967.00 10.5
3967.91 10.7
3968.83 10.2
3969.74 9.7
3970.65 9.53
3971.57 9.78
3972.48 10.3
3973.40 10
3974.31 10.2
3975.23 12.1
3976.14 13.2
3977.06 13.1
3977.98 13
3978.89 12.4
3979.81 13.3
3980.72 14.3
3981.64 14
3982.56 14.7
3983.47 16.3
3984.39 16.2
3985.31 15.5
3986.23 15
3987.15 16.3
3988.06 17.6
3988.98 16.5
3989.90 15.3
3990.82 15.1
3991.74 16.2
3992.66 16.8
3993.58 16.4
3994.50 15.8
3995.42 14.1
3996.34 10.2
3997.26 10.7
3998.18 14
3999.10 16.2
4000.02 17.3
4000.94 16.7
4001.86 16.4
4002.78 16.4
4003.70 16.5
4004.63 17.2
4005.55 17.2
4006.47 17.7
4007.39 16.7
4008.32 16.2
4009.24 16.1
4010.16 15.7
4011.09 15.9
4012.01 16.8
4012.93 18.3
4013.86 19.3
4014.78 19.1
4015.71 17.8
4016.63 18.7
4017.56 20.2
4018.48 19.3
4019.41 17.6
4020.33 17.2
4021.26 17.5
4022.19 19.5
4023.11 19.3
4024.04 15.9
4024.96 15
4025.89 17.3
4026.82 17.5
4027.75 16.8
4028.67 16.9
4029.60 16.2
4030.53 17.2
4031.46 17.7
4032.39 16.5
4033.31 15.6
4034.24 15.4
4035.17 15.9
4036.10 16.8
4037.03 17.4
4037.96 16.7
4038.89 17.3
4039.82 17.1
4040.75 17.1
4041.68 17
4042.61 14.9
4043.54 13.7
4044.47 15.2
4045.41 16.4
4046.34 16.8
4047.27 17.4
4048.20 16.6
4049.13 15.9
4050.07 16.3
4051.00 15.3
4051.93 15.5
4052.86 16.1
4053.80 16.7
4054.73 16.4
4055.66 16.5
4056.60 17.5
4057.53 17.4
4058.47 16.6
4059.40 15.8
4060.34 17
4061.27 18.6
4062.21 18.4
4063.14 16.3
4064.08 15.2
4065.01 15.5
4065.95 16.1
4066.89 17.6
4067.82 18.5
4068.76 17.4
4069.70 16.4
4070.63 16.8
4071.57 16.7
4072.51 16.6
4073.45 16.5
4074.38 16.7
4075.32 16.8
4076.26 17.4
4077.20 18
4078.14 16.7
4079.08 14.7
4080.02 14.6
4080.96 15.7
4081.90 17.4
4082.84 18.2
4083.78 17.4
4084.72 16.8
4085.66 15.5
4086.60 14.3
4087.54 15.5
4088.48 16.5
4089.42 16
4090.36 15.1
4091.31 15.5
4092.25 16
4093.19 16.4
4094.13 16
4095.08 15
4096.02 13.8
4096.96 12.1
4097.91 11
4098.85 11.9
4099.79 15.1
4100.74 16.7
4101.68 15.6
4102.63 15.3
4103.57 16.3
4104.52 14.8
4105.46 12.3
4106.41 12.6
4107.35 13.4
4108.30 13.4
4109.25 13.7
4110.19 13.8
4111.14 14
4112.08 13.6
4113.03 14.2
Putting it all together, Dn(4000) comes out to 1.27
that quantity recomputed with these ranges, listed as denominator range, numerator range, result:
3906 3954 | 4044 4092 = 1.22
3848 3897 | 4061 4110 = 1.28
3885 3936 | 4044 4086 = 1.29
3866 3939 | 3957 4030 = 1.13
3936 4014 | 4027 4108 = 1.18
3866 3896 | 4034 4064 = 1.36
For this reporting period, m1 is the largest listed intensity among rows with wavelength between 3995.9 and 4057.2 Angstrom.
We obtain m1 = 20.2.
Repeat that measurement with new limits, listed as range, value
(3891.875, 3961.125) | 17.7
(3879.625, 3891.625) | 13.9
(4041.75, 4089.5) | 18.6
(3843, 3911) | 17.8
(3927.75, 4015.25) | 19.3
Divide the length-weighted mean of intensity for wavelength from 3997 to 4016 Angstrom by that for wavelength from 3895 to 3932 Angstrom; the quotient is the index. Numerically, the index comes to 1.12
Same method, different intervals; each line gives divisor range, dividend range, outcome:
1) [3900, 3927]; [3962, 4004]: 0.88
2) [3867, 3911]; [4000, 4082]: 1.21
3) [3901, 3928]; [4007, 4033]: 1.14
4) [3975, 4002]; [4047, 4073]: 1.12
